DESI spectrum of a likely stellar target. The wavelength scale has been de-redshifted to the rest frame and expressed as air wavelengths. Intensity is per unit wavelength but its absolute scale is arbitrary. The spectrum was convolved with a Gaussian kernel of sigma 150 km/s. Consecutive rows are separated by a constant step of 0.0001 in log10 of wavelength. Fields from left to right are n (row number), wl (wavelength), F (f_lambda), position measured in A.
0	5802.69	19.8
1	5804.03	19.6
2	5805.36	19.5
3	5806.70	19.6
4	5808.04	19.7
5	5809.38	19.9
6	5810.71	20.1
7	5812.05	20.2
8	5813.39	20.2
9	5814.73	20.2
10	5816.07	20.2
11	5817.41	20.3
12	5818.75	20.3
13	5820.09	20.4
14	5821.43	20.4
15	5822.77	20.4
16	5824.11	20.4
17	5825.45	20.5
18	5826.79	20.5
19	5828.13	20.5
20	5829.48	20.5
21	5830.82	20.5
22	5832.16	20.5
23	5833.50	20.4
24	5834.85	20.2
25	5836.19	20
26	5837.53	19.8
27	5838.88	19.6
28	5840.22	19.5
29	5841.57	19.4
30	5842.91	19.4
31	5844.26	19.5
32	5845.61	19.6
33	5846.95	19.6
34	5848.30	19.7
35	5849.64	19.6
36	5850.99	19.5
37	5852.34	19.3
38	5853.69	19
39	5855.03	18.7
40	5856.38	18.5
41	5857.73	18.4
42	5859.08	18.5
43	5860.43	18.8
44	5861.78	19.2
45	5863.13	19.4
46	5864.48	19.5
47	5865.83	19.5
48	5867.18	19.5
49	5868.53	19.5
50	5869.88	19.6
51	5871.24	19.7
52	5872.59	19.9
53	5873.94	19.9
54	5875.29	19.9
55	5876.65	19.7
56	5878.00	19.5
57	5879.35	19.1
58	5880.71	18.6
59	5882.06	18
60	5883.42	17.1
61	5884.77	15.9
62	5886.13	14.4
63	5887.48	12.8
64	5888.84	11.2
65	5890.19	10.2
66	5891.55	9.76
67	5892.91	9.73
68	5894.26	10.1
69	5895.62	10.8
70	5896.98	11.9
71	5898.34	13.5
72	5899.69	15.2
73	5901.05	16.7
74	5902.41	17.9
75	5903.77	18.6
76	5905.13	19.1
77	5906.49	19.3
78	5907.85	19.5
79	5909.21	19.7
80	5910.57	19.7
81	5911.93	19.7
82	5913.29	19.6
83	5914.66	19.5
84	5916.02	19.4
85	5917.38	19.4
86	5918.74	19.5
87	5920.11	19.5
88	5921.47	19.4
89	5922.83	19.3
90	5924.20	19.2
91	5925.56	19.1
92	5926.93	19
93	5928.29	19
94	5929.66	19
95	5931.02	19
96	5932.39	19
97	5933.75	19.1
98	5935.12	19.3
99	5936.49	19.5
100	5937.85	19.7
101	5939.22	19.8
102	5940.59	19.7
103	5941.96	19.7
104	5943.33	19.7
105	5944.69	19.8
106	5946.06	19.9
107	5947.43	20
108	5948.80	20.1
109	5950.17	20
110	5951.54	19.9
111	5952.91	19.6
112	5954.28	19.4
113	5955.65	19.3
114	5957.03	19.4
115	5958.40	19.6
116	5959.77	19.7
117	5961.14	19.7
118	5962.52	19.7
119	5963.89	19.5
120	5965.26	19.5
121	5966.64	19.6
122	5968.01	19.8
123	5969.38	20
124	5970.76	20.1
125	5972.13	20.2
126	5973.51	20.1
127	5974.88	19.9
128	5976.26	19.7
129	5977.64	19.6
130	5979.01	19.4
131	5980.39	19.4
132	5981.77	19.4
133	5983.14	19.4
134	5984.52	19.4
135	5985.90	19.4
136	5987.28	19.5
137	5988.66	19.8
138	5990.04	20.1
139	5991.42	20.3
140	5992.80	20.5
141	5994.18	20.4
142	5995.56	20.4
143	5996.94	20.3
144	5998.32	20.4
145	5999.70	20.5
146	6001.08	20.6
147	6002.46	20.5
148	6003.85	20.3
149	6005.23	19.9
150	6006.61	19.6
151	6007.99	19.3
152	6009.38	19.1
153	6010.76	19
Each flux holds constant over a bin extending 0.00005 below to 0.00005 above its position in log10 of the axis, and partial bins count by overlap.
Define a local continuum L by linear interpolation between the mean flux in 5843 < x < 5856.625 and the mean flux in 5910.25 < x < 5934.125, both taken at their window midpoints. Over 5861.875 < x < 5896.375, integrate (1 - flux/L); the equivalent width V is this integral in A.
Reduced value 4.9 A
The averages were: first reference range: 19.3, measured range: 16.6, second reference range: 19.3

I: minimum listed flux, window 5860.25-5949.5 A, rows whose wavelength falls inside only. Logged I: 9.73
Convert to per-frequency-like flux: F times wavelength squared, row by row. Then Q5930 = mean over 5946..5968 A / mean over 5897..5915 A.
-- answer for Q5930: 1.1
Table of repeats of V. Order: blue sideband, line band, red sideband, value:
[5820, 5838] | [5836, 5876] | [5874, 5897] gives -3.9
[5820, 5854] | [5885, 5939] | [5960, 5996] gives 7.5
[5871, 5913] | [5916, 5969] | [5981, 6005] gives -3.8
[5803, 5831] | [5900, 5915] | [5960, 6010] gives 0.8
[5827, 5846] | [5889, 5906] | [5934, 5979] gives 5.3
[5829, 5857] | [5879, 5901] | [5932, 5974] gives 6.7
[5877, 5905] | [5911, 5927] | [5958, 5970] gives -2.7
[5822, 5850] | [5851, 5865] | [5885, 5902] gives -1.5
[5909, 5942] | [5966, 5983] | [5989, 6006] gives 0.2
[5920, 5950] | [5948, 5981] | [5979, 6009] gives 0.0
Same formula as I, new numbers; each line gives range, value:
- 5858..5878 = 18.5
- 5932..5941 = 19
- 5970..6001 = 19.4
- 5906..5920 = 19.3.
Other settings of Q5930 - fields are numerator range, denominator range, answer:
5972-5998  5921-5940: 1.05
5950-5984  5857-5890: 1.12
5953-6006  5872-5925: 1.20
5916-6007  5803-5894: 1.09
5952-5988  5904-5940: 1.03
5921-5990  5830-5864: 1.04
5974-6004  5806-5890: 1.09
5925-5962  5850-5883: 1.04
